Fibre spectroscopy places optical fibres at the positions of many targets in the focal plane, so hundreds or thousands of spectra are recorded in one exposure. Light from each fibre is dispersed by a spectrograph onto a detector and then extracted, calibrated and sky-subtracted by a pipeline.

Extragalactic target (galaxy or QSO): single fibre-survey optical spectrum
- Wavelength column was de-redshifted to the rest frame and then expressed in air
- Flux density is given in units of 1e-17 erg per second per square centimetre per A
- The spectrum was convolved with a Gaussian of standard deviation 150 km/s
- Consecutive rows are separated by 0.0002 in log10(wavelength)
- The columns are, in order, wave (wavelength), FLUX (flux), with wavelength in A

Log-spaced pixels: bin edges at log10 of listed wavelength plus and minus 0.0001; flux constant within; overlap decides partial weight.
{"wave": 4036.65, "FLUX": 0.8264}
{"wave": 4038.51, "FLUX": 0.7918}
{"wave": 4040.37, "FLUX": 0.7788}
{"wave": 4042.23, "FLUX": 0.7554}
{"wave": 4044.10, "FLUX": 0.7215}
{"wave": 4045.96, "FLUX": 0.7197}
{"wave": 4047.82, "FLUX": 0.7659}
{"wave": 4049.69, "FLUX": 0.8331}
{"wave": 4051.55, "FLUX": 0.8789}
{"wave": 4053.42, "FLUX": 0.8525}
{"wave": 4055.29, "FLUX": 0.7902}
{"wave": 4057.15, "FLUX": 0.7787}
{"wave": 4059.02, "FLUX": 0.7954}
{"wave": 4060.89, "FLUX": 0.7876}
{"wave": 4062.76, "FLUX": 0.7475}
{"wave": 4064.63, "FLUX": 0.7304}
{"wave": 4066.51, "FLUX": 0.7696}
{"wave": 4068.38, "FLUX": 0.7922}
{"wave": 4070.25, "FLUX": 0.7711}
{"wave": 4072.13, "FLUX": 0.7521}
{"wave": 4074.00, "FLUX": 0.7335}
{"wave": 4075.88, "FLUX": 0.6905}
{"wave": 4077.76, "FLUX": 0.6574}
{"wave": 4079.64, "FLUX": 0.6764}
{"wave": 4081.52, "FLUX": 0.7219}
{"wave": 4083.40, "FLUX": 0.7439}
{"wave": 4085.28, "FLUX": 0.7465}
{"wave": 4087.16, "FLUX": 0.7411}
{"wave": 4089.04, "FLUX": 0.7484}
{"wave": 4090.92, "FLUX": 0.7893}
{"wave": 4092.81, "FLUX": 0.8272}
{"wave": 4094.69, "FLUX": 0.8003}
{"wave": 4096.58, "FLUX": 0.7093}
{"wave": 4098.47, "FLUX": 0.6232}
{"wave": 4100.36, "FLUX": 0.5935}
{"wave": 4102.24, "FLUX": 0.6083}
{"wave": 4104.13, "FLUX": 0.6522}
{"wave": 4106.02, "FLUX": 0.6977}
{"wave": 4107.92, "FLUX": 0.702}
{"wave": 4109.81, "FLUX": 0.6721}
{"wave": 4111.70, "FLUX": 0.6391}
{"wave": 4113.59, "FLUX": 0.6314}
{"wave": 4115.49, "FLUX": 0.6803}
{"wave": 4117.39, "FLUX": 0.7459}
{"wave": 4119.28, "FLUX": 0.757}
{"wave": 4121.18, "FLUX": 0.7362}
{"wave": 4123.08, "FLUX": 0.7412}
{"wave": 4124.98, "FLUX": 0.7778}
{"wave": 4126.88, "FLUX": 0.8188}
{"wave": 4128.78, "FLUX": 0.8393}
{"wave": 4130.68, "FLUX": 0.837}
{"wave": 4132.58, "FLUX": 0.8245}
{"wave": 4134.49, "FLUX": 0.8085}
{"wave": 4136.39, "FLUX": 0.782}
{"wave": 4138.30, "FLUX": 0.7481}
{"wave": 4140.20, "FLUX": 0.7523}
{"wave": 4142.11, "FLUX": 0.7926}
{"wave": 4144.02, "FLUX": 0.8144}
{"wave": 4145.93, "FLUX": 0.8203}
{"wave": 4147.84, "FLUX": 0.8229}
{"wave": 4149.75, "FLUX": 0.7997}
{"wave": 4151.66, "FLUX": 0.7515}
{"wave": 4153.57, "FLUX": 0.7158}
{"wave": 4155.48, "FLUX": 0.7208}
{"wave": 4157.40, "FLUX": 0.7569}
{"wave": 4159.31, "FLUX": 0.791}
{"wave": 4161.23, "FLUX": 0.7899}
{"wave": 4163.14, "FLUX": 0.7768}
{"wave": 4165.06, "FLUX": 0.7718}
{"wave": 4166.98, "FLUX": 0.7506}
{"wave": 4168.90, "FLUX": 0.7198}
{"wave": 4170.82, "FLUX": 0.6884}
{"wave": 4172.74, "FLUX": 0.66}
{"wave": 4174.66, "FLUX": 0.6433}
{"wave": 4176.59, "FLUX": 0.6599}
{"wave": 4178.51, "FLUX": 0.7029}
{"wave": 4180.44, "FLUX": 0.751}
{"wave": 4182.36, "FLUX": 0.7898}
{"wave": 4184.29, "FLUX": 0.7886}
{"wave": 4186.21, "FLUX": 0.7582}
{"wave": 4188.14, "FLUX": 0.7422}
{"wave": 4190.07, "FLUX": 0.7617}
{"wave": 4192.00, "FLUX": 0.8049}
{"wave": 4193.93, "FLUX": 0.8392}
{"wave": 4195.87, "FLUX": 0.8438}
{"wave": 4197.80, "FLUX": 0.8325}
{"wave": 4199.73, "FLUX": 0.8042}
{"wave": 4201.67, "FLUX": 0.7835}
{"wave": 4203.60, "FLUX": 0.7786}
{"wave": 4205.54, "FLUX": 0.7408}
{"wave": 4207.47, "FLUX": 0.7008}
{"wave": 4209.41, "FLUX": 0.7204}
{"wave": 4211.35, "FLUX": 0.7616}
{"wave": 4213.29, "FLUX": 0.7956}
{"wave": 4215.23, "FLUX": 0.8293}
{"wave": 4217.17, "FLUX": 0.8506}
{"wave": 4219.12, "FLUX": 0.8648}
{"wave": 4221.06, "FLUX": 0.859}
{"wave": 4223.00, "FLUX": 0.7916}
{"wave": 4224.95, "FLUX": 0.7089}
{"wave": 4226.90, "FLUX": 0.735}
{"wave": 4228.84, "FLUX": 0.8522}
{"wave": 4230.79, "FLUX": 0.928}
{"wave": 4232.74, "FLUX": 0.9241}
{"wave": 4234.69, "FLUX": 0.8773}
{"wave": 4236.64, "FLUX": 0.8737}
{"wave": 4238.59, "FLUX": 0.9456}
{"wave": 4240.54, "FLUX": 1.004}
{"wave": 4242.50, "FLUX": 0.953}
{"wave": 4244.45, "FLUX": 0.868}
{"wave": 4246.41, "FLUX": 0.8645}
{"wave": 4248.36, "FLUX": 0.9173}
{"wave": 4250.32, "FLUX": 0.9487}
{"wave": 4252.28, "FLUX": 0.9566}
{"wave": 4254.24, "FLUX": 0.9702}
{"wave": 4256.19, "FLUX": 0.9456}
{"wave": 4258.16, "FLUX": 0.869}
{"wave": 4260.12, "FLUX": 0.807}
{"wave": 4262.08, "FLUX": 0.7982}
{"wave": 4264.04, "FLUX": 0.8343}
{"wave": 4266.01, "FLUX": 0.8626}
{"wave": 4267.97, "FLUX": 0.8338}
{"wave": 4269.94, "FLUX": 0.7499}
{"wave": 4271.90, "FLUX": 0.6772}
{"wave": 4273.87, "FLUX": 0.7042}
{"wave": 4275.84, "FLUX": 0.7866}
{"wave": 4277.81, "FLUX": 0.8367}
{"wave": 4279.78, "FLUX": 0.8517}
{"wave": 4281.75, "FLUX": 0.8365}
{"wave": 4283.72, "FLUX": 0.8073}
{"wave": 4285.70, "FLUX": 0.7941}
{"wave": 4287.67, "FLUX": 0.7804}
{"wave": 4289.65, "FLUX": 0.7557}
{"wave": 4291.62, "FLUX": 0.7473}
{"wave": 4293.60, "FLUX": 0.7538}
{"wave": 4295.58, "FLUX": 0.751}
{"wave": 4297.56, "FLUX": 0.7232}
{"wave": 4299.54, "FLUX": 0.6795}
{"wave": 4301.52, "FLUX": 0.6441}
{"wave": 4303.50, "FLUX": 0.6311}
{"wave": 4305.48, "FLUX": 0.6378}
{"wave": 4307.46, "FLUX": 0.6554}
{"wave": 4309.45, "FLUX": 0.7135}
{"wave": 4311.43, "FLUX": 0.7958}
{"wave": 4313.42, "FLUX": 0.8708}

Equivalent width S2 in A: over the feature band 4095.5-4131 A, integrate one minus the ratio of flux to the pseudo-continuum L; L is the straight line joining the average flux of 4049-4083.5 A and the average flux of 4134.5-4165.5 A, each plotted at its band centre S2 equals 2.95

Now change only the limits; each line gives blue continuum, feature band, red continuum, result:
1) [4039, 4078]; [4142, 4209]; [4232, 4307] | 2.99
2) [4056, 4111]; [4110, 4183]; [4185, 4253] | 2.27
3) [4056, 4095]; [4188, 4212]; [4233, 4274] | 1.65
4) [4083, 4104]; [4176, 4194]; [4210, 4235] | 0.83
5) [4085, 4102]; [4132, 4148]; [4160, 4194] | -1.29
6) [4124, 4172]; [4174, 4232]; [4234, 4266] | 4.30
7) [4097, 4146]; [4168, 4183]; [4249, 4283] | 1.42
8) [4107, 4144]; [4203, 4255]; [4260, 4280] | -4.75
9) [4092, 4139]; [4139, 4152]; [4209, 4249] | -0.54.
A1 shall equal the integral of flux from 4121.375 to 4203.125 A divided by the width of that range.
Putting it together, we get 0.771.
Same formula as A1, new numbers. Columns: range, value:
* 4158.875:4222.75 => 0.769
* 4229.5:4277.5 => 0.87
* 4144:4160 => 0.775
